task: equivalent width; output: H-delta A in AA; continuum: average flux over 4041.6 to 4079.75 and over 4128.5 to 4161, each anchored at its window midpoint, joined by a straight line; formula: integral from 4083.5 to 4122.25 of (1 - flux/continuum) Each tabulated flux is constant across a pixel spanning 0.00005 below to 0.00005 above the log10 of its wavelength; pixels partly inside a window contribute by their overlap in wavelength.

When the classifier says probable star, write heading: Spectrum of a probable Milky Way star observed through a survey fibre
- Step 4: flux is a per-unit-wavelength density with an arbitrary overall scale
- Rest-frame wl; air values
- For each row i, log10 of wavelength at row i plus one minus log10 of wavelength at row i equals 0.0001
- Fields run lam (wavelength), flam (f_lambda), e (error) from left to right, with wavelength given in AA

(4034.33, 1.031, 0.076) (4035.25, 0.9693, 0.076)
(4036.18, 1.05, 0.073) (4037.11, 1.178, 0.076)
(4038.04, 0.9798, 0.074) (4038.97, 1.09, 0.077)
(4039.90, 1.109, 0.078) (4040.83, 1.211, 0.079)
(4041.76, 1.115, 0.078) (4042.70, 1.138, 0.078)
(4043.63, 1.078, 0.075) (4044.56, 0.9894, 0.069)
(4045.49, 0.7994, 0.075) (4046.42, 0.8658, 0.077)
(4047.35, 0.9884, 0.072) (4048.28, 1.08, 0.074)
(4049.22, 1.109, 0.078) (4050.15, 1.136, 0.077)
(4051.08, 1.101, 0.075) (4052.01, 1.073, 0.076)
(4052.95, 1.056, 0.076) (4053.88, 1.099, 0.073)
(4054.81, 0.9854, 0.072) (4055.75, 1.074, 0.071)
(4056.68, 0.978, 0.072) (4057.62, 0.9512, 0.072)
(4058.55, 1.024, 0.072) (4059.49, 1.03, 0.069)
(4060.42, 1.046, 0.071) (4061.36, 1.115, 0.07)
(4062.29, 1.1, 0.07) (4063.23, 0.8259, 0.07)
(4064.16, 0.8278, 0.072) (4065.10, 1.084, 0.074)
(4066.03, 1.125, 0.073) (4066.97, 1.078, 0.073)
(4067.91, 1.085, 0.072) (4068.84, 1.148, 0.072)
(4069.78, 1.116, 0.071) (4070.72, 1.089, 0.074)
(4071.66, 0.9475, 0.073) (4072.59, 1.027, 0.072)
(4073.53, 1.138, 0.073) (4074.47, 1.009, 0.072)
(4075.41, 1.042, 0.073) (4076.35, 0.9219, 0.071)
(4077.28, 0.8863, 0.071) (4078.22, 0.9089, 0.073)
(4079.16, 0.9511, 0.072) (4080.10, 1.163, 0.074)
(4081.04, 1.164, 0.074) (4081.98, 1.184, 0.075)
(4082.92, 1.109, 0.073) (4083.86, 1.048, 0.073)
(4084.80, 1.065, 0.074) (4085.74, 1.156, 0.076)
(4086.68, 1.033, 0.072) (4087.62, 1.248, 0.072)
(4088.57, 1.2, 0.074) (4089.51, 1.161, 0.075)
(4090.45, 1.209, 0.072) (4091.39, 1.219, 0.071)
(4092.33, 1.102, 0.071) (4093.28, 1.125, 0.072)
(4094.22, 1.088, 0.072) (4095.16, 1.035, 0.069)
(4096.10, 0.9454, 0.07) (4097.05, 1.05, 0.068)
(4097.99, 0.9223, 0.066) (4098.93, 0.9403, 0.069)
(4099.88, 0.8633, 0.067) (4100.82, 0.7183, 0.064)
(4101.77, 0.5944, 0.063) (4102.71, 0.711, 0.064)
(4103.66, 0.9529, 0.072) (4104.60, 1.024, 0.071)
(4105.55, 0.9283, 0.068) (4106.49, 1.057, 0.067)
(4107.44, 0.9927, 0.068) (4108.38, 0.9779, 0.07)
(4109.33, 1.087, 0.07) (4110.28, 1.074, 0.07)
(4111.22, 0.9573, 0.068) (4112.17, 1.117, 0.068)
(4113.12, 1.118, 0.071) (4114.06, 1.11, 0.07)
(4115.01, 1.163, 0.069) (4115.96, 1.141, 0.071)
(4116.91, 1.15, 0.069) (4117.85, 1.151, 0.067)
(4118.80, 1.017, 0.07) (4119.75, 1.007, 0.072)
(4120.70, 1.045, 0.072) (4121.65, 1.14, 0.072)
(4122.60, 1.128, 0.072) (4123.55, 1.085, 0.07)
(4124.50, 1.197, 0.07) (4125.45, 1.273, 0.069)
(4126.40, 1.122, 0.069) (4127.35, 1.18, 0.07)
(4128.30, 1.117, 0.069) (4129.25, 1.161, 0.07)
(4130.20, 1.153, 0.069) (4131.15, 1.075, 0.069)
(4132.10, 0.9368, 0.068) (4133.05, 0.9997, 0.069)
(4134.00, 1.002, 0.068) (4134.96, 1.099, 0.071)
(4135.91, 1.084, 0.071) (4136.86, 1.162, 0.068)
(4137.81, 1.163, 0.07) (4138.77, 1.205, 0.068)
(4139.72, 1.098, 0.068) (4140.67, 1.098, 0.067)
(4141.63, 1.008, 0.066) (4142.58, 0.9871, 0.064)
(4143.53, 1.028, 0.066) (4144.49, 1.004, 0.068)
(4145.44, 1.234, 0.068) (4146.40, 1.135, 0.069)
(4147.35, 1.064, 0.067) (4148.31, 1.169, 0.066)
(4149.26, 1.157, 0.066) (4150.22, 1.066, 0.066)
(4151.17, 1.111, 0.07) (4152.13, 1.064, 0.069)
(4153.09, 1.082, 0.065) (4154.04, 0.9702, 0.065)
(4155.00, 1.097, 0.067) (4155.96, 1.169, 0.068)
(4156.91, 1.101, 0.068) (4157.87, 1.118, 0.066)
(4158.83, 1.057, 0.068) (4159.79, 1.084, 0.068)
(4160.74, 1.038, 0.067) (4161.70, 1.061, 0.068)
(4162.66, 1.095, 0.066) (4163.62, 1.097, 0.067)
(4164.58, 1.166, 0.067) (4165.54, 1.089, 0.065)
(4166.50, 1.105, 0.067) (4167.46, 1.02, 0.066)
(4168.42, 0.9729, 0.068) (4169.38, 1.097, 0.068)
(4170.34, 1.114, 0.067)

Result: 0.6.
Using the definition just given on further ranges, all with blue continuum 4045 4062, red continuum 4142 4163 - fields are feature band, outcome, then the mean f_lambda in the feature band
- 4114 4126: -0.64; 1.12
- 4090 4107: 1.35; 0.971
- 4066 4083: -0.22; 1.05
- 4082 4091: -0.79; 1.14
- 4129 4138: -0.04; 1.08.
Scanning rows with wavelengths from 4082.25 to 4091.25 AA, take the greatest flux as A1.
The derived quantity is 1.248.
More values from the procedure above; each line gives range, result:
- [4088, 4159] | 1.273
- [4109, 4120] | 1.163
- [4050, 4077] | 1.148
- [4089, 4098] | 1.219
